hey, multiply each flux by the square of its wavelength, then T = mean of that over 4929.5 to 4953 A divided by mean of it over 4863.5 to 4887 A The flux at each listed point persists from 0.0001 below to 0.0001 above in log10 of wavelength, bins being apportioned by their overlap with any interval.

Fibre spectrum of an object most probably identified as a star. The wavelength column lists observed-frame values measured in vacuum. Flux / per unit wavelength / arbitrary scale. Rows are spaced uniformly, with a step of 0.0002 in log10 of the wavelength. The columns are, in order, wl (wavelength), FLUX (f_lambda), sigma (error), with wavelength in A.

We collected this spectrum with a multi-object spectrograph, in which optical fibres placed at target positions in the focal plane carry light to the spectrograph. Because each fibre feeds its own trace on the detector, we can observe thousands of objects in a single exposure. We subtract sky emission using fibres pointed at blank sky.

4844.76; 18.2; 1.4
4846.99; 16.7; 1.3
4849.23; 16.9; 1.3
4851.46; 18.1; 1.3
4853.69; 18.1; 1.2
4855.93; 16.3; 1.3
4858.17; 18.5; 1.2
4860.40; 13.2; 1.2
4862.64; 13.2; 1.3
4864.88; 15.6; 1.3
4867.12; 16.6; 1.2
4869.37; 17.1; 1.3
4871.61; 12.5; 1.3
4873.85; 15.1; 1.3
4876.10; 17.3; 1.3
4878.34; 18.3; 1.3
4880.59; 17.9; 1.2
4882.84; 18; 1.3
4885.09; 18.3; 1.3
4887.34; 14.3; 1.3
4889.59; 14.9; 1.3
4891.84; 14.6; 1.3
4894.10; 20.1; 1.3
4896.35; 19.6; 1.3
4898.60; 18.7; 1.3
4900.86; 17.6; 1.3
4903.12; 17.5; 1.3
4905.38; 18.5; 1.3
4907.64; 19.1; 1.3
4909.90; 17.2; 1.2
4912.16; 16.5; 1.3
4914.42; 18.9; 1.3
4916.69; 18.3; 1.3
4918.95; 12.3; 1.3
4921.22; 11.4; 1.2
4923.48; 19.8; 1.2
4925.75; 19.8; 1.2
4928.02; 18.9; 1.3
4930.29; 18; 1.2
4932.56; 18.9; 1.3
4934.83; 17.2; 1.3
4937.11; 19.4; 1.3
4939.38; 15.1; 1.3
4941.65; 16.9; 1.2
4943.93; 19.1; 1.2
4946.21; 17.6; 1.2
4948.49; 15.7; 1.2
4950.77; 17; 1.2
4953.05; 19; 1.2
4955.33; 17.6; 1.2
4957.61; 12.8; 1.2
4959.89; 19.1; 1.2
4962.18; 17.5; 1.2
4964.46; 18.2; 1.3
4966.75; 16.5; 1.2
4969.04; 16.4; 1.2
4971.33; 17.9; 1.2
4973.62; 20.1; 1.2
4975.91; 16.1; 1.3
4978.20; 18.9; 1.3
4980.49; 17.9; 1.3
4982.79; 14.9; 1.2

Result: 1.09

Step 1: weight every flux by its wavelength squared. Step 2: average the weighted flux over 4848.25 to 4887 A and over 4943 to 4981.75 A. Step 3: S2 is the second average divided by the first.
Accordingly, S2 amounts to 1.10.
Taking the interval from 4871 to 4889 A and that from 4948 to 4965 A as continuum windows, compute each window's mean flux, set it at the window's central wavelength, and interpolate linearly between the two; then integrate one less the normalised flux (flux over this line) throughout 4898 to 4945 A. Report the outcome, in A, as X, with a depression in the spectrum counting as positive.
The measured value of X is -2.0 A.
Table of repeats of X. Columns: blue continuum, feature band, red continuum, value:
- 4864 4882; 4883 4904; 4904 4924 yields -0.9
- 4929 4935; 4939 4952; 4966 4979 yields 0.7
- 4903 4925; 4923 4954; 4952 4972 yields -1.6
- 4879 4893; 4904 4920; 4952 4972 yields -0.6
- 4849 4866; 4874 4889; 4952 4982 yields -0.6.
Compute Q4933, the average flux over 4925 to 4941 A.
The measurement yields 18.1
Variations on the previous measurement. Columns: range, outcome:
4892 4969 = 17.5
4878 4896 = 17.1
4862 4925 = 16.8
